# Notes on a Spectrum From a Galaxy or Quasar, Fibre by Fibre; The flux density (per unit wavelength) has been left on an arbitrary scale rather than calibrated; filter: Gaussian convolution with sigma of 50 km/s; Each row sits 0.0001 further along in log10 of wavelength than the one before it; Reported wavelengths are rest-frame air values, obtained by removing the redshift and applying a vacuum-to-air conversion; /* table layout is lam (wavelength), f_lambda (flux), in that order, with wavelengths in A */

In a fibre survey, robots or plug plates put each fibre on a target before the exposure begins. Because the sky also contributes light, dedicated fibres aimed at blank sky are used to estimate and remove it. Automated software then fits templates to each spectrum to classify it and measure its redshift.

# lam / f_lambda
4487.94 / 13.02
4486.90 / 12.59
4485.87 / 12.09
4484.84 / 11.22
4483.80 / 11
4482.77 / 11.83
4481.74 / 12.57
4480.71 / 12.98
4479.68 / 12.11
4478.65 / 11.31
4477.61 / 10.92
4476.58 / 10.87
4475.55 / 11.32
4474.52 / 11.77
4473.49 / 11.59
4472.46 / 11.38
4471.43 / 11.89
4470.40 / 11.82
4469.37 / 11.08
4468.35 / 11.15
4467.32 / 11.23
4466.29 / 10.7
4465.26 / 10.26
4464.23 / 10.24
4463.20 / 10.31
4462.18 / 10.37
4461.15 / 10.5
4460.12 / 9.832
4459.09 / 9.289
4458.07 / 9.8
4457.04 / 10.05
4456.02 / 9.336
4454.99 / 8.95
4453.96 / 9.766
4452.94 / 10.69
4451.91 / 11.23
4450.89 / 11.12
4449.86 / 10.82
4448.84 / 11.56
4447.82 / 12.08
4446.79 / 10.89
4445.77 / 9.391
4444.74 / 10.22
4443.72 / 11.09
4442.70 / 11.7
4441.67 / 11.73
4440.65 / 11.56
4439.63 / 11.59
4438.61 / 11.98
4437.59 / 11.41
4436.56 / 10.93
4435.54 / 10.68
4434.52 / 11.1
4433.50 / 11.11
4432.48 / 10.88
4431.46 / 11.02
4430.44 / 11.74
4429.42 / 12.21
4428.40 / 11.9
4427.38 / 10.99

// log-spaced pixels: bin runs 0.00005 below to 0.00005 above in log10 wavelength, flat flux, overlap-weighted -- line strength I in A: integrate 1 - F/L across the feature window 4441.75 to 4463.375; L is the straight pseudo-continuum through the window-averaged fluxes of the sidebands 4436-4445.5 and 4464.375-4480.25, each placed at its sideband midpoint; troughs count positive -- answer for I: 1.6 A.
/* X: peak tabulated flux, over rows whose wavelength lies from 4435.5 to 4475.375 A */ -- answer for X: 12.08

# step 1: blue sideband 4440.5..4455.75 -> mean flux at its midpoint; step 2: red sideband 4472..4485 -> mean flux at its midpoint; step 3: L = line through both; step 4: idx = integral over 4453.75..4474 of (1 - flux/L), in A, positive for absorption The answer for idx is 1.3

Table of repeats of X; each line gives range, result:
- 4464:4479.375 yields 11.89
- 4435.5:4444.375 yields 11.98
